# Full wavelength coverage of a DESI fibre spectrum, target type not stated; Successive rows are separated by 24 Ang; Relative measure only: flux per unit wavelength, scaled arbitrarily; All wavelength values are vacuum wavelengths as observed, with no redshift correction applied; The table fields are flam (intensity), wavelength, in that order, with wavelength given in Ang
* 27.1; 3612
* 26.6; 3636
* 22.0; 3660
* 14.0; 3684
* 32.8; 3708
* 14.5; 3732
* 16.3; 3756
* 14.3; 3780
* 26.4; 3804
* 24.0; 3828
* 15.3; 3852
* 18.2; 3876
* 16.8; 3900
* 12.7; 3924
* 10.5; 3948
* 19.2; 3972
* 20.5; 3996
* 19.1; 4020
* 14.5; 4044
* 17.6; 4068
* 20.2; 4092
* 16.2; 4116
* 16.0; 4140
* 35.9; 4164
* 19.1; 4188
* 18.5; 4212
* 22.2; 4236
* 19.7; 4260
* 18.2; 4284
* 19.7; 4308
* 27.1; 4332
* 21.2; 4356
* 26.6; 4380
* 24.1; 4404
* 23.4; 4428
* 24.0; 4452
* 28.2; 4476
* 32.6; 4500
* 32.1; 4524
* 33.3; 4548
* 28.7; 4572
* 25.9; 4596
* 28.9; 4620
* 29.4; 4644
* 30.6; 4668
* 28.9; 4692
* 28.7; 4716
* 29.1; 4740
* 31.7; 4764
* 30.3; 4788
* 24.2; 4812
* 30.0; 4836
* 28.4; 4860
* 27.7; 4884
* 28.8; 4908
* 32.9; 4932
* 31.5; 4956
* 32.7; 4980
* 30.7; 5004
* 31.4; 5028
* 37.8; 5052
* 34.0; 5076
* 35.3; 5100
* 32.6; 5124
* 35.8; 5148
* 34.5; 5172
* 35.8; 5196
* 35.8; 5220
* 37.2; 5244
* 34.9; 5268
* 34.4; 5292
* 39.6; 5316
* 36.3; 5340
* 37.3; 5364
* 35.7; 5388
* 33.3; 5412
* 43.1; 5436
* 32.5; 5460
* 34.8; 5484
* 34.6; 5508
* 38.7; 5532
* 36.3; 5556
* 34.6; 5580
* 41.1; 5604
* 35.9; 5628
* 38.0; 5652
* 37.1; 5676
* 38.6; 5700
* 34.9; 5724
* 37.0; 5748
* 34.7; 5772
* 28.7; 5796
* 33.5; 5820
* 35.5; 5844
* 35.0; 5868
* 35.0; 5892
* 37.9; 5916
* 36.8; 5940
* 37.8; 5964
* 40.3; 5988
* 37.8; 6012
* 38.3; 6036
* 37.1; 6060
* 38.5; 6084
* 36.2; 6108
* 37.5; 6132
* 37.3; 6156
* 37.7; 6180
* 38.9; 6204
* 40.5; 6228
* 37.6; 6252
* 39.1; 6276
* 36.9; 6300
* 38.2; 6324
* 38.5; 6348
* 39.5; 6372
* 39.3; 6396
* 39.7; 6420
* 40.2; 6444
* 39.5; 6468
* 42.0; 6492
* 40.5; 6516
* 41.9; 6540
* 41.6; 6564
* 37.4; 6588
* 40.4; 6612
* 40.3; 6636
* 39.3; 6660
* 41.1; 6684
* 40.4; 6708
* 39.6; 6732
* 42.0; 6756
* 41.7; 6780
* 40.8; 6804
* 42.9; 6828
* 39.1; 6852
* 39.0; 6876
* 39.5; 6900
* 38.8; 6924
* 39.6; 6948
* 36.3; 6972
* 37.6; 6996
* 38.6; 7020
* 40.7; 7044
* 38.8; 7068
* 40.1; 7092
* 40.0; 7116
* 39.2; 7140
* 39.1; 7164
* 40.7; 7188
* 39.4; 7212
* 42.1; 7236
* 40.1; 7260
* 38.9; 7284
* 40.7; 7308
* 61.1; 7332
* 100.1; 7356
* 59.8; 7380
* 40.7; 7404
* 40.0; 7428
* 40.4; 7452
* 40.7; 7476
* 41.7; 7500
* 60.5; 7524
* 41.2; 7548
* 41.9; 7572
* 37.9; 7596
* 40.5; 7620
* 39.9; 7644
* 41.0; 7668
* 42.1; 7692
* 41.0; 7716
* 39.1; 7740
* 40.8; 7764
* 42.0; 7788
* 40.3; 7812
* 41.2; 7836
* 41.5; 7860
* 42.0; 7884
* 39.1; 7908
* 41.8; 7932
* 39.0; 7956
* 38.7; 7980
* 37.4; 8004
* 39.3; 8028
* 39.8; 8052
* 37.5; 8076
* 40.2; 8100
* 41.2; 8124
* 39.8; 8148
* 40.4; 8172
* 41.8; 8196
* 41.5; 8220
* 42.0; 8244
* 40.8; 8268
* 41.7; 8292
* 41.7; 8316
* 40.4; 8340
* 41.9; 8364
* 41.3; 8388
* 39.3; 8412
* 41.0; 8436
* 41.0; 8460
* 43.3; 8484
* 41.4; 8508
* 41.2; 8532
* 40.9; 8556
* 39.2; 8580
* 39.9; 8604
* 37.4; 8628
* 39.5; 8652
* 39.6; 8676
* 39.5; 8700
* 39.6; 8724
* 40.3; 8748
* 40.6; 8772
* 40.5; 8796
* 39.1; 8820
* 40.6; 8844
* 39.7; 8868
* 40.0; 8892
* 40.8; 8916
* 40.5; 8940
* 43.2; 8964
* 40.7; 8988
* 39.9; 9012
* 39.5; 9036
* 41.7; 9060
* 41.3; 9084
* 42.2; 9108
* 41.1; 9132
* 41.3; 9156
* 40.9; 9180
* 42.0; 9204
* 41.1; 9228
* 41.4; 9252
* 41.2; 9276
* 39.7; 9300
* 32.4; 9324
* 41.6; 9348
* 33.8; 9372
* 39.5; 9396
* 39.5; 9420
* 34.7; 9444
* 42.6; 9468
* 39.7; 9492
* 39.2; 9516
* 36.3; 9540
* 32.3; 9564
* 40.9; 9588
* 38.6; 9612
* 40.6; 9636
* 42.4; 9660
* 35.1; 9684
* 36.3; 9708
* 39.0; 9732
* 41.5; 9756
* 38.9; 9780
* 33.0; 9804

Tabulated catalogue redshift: 0.119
